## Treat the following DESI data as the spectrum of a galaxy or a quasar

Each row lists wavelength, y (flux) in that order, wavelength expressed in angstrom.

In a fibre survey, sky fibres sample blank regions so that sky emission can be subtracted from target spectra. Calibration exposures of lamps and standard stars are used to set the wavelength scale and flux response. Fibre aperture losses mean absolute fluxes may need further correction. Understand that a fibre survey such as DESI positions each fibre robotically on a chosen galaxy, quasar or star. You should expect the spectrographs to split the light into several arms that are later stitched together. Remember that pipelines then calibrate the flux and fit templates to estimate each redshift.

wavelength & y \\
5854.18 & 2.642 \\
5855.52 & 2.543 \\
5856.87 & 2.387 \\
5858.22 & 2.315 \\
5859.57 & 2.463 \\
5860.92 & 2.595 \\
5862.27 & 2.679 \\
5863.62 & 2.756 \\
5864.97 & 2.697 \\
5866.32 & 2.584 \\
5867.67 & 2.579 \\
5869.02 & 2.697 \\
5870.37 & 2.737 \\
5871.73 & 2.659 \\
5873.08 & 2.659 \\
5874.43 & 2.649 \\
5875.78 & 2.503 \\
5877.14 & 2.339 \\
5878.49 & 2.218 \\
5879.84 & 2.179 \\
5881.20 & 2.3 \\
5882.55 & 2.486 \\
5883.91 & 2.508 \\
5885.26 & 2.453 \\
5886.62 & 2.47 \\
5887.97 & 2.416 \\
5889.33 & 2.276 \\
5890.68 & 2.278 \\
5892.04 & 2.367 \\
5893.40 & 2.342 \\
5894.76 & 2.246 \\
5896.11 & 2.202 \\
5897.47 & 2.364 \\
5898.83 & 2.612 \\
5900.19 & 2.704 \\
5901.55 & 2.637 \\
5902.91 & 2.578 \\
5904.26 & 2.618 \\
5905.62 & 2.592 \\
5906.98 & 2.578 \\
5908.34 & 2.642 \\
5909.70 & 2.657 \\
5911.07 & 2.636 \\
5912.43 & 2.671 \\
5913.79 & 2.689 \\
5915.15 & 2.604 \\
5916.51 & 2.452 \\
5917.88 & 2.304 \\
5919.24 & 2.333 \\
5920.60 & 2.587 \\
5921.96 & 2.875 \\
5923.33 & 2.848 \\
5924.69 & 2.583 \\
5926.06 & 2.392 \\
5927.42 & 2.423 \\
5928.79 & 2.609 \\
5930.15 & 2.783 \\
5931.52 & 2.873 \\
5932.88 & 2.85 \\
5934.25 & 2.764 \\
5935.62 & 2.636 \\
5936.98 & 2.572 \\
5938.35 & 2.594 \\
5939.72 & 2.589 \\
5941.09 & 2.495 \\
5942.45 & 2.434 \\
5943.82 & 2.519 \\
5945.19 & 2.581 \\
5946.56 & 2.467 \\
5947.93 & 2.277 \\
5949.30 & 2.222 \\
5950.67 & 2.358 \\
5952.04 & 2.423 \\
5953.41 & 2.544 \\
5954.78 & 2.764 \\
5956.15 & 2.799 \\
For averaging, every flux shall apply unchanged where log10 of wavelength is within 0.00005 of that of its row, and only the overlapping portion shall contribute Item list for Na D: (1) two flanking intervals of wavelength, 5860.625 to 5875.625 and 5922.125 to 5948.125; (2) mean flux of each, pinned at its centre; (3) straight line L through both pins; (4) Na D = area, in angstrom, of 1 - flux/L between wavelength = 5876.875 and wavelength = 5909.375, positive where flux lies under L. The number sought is 2.5 angstrom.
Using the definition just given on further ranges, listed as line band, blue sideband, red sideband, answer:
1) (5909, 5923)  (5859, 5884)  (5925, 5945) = 0.0 angstrom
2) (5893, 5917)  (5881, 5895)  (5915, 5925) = -0.6 angstrom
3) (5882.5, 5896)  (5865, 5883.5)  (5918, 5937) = 0.9 angstrom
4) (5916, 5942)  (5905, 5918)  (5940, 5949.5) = -1.0 angstrom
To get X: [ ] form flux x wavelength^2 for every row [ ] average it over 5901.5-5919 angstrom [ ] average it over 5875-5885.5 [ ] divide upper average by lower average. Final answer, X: 1.1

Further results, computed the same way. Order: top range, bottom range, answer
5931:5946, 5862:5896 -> 1.08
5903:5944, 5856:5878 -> 1.03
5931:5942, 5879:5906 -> 1.11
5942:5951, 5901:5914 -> 0.93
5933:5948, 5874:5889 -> 1.09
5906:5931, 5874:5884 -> 1.10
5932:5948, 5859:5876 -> 1.00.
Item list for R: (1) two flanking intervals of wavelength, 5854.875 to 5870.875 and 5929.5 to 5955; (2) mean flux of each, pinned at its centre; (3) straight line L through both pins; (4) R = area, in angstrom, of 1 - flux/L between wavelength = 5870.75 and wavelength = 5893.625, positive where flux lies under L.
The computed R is 1.4 angstrom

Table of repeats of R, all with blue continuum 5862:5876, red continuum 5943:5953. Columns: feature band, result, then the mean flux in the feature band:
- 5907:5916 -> -0.4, 2.64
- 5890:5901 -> 0.8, 2.39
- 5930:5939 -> -1.0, 2.72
